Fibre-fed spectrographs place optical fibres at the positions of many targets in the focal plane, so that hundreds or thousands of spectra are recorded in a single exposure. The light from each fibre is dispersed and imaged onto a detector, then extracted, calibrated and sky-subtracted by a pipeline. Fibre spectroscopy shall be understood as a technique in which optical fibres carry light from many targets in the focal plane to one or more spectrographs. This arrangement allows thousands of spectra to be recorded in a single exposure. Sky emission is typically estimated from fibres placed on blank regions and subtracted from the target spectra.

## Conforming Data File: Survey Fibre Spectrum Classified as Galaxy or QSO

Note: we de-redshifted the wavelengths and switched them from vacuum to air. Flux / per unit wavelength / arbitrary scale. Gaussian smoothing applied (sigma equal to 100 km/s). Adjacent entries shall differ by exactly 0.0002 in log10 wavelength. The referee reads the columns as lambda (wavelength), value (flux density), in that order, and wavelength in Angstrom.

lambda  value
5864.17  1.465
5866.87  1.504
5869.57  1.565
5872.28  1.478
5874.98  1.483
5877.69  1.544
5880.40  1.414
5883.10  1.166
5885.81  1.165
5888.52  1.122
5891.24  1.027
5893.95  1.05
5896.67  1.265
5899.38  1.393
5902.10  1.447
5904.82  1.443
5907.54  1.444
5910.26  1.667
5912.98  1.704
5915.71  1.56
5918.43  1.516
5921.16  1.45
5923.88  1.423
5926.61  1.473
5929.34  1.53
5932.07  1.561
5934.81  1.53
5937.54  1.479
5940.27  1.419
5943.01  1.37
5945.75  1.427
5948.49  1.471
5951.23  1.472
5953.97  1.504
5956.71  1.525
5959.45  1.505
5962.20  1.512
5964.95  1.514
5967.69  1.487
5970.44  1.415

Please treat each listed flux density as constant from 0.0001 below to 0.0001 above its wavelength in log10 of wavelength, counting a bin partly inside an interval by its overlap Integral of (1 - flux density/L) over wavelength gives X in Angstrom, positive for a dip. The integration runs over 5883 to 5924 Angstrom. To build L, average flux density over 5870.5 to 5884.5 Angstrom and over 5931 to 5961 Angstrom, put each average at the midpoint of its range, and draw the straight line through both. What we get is 2.1 Angstrom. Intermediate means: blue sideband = 1.42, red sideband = 1.48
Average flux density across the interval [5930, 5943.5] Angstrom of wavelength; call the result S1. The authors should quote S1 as 1.48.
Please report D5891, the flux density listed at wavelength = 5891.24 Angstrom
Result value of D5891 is 1.027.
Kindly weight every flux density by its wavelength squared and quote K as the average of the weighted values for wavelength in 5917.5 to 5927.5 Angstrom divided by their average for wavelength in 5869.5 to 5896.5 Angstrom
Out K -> 1.15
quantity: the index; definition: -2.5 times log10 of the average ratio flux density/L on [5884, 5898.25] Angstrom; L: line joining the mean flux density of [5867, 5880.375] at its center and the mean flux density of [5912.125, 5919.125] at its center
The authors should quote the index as 0.34 mag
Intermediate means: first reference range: 1.51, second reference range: 1.59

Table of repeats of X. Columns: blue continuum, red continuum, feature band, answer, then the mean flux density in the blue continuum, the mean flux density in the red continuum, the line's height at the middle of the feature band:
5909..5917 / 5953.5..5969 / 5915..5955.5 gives 2.6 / 1.64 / 1.51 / 1.58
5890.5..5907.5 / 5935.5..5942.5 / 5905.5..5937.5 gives -3.5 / 1.29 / 1.45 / 1.38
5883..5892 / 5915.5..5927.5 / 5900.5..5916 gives -2.3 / 1.12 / 1.48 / 1.34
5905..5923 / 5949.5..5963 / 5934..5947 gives 0.7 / 1.55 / 1.5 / 1.52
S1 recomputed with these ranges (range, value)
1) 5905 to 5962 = 1.5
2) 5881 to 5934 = 1.39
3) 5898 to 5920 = 1.52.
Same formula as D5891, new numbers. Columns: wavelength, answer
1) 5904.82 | 1.443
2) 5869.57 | 1.565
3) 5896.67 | 1.265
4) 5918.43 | 1.516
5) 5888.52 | 1.122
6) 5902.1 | 1.447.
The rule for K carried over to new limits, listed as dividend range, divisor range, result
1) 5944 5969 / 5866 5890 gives 1.11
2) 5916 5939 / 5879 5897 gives 1.30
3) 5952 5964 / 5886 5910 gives 1.20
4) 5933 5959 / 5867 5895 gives 1.14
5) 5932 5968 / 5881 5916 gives 1.13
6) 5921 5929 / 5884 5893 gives 1.34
